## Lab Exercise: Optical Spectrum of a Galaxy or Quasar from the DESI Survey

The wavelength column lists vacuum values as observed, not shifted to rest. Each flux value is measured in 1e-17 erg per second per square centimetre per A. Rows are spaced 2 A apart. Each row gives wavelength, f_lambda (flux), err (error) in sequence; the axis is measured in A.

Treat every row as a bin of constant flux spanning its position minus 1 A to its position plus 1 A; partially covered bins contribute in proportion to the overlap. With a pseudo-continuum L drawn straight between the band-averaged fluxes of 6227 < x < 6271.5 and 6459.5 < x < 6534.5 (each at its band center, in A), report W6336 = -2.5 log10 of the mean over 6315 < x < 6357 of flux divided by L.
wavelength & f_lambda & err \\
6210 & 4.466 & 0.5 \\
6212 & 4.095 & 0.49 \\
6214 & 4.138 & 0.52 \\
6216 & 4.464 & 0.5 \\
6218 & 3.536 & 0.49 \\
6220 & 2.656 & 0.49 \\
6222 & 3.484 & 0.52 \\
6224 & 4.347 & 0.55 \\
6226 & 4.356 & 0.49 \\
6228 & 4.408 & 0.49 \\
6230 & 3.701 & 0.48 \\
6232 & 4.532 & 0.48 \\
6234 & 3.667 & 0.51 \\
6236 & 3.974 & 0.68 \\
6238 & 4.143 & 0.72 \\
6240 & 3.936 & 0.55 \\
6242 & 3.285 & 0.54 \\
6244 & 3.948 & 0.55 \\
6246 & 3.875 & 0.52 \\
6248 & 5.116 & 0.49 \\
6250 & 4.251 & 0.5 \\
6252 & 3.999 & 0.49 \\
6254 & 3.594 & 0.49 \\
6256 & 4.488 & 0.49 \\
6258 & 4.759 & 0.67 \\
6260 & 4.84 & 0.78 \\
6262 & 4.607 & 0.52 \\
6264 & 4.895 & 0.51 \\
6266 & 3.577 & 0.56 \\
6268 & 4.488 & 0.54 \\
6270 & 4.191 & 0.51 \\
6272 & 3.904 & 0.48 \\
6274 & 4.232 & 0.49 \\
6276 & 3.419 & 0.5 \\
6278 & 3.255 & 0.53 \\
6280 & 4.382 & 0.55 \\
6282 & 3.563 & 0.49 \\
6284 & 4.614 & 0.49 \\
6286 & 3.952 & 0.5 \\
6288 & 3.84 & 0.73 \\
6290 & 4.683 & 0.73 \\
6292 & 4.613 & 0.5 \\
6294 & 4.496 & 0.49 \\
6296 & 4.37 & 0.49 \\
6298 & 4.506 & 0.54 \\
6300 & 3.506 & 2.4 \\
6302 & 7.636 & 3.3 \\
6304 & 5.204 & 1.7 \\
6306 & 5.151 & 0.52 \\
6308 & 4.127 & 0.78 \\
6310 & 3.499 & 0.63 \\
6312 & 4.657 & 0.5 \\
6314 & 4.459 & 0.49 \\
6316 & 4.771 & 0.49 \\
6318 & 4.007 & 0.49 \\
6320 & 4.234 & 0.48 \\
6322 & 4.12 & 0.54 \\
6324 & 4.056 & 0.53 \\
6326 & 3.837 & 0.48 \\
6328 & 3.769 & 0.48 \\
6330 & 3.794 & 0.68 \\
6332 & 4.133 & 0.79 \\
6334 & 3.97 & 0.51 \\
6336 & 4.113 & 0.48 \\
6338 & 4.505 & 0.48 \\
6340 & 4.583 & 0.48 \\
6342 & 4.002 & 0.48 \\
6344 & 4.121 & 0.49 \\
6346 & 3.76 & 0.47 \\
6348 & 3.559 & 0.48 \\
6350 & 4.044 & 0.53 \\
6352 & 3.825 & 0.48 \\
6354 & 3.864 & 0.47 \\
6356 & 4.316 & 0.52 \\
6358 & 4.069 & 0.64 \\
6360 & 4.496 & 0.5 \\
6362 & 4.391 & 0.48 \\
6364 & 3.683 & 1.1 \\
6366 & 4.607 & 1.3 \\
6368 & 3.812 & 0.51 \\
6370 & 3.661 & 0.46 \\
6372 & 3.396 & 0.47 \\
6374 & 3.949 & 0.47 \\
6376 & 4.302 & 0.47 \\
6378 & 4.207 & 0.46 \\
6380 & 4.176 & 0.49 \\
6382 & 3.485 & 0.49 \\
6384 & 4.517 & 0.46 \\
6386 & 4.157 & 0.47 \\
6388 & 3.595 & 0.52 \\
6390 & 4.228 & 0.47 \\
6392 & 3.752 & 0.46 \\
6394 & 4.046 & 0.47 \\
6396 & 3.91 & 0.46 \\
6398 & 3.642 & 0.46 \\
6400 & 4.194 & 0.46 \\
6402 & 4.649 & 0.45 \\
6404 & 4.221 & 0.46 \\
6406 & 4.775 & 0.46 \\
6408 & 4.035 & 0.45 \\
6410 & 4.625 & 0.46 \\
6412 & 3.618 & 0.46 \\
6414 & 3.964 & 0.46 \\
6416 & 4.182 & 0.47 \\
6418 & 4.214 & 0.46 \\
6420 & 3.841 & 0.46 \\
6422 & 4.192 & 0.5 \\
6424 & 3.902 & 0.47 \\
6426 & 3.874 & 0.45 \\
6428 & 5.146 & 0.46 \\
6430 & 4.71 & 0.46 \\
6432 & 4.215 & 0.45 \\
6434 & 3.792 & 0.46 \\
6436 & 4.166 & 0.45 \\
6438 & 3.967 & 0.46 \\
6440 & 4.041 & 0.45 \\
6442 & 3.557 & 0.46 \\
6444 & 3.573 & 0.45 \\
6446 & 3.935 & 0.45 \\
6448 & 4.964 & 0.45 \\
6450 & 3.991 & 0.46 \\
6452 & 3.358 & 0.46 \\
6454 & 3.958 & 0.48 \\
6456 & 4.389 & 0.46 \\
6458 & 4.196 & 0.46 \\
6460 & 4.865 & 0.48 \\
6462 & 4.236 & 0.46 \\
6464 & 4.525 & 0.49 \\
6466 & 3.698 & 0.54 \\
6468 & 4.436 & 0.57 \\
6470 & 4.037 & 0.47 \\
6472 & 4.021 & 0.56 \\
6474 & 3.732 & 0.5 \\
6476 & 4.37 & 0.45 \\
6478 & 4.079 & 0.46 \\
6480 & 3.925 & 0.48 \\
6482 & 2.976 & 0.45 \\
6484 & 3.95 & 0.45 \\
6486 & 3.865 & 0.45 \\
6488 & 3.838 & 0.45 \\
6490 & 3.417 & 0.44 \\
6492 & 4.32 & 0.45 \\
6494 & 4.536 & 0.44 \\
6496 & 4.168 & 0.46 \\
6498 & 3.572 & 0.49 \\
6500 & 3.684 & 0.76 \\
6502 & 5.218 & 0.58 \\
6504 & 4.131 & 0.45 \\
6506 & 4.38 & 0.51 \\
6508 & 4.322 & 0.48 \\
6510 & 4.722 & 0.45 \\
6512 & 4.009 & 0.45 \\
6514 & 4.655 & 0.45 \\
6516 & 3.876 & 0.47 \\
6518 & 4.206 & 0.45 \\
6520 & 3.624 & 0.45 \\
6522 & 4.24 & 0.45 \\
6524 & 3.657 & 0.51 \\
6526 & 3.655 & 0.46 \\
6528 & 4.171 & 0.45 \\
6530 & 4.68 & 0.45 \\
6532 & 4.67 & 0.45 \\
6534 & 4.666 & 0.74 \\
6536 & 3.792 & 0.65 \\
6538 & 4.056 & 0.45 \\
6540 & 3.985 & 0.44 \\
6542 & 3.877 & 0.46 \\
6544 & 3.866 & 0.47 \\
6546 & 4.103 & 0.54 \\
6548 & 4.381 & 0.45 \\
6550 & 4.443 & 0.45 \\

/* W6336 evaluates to 0.03 mag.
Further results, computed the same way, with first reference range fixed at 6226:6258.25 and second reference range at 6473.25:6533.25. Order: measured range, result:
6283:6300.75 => -0.052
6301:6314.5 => -0.212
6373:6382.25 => 0.007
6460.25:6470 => -0.042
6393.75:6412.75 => -0.024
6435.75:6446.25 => 0.067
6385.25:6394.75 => 0.040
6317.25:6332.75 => 0.028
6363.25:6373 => 0.071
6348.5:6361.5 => 0.001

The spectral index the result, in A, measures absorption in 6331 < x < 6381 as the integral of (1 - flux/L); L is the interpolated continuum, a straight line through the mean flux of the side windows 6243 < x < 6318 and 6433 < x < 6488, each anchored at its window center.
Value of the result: 1.8 A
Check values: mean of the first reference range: 4.36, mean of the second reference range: 4.02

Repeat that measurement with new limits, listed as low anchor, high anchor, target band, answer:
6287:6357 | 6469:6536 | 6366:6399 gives 2.2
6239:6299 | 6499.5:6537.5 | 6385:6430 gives 0.8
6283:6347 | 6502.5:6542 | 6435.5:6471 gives 1.1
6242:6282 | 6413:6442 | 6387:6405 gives 0.5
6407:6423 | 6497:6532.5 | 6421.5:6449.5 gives -0.3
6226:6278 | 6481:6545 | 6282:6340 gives -3.4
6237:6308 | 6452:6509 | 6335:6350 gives 0.5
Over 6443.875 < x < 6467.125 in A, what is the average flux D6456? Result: 4.16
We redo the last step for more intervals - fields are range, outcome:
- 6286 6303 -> 4.66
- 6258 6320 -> 4.39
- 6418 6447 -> 4.07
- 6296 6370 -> 4.25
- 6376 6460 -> 4.11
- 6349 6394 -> 4.02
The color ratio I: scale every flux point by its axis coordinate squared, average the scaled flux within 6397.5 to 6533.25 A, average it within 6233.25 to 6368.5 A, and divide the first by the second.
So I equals 1.0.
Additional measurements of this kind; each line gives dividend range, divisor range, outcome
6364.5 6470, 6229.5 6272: 1.03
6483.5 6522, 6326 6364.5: 1.07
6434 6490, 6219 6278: 1.05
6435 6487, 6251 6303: 0.99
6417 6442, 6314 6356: 1.05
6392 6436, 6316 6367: 1.04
